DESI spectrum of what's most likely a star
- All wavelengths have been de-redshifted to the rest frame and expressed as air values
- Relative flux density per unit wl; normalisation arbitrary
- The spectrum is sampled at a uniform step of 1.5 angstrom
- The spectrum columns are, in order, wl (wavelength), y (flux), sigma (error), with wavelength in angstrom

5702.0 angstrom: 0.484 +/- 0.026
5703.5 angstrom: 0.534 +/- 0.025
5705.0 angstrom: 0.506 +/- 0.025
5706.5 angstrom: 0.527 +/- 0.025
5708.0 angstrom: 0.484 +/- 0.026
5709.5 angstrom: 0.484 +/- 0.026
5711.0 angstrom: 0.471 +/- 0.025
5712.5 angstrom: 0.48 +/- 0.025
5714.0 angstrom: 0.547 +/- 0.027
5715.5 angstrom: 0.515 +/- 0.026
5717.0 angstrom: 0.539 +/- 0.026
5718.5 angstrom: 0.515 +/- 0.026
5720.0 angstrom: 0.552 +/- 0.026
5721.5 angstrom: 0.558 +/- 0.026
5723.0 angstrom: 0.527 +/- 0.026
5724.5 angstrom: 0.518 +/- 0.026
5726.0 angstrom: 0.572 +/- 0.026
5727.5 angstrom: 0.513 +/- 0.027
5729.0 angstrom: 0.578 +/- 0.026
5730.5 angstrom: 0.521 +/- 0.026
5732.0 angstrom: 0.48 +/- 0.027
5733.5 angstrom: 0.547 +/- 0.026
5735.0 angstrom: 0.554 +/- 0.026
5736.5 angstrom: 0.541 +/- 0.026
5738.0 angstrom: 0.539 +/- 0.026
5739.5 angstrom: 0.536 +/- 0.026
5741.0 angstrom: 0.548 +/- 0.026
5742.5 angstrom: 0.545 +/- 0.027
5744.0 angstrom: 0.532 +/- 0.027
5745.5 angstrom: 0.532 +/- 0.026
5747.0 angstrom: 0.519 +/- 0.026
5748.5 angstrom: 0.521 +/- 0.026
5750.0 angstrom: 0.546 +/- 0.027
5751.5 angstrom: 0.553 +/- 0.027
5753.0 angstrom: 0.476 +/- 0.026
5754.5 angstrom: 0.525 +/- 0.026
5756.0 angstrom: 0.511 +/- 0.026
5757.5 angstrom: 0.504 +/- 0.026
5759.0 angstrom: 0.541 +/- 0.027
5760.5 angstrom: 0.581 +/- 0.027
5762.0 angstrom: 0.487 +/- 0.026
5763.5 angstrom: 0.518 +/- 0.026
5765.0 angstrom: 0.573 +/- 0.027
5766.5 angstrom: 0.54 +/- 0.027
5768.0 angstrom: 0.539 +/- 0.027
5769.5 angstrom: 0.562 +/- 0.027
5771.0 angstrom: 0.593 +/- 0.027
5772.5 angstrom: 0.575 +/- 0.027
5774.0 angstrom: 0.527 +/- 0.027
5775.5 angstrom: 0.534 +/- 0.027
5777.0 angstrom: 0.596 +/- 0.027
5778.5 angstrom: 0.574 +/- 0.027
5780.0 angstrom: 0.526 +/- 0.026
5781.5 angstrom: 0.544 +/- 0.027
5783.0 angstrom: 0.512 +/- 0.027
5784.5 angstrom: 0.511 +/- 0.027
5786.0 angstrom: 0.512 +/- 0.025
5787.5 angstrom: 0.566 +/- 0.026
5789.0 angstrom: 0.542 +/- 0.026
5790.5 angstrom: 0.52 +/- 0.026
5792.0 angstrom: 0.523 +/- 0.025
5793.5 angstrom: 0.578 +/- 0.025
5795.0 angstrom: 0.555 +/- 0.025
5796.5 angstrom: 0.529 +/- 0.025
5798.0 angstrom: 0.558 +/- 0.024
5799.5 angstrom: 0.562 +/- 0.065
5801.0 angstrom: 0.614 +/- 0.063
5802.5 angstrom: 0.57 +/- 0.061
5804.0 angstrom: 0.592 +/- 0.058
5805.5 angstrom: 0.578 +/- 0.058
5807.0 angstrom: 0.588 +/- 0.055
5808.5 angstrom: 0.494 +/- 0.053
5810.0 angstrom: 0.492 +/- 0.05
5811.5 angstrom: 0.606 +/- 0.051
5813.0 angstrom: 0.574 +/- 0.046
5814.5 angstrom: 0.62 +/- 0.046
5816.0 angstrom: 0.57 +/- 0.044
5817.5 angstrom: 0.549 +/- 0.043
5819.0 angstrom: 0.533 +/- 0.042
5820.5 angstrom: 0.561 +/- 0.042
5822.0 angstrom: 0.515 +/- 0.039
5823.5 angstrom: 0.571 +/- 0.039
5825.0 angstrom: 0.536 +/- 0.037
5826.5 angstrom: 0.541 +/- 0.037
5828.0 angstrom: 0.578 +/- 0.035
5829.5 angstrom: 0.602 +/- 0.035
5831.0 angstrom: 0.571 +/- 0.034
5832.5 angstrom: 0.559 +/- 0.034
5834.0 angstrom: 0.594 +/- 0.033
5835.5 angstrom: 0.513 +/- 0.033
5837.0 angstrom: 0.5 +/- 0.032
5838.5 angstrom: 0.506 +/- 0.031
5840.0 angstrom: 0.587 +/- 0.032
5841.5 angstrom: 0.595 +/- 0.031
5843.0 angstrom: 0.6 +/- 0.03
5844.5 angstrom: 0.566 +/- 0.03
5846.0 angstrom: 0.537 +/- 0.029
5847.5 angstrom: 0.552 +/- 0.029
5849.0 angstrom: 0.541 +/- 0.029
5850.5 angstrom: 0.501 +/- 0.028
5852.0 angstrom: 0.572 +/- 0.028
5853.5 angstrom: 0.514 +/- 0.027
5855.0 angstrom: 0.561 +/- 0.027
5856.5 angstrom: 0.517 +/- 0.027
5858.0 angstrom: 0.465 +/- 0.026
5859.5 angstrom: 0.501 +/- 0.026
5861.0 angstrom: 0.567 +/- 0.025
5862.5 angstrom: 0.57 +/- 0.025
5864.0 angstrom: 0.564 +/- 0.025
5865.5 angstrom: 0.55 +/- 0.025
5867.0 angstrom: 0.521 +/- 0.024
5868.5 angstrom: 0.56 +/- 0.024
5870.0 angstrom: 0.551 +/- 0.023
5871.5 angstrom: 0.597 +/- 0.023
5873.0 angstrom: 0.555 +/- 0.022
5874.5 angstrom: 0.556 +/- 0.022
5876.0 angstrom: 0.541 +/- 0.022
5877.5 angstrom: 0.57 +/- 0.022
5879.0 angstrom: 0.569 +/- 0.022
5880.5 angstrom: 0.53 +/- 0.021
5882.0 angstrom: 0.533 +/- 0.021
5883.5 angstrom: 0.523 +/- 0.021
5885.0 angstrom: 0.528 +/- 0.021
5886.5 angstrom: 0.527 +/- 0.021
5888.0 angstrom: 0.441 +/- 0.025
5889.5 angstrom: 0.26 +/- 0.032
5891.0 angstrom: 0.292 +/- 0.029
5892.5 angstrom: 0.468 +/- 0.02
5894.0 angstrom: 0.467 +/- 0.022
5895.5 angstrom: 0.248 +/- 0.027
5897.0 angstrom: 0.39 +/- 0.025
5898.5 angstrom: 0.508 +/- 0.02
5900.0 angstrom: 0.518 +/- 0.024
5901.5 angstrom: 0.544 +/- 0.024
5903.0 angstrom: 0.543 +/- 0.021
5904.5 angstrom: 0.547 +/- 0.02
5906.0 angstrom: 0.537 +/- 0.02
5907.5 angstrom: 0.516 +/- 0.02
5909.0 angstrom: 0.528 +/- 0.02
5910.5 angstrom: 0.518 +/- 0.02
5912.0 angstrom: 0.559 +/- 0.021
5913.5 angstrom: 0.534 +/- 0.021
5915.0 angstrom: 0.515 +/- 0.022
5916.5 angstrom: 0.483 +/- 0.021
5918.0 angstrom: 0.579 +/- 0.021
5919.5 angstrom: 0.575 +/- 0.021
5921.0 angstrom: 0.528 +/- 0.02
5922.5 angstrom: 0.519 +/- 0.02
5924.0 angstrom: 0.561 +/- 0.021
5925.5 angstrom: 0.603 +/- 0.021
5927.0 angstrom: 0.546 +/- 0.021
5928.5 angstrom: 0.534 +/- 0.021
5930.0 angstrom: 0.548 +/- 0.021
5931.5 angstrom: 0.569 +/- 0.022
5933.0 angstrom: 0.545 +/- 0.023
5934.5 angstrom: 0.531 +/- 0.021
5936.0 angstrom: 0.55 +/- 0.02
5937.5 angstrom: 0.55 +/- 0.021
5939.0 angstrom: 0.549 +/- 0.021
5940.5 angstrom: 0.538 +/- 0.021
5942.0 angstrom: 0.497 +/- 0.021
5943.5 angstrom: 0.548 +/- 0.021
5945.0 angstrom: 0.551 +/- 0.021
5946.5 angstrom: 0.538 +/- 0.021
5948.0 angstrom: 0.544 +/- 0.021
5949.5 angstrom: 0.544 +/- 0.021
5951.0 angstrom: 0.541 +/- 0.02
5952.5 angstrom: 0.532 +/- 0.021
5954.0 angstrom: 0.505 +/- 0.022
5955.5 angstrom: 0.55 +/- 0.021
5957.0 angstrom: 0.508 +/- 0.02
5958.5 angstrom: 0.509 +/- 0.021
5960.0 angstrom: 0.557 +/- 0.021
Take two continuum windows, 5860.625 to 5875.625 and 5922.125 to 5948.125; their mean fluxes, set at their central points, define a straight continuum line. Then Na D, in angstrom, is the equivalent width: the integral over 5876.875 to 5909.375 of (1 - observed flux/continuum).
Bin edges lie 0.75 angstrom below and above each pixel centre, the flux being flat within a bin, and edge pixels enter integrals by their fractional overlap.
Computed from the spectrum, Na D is 4.3 angstrom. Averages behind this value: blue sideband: 0.558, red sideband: 0.546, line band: 0.48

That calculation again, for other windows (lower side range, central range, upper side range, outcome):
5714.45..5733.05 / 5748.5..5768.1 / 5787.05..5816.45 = 0.6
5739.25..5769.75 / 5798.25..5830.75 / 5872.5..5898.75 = -3.9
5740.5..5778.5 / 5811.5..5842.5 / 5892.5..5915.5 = -2.4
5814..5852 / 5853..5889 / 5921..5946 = 1.0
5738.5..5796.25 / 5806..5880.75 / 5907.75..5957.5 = -1.7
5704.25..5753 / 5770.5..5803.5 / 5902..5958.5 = -1.3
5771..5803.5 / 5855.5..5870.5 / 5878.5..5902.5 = -1.7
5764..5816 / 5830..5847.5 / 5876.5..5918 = -1.1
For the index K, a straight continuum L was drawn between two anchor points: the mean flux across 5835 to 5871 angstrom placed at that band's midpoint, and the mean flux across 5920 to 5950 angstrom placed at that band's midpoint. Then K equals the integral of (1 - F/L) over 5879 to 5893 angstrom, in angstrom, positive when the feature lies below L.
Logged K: 2.1 angstrom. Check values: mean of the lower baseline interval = 0.543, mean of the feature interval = 0.462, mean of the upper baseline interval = 0.545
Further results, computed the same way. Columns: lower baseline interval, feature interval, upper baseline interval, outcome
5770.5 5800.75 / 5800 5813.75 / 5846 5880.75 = -0.5 angstrom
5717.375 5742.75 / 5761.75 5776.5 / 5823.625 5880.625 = -0.2 angstrom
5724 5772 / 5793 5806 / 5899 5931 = -0.8 angstrom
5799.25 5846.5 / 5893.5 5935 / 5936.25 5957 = 1.7 angstrom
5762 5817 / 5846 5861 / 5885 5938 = 0.0 angstrom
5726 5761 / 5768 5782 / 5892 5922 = -0.8 angstrom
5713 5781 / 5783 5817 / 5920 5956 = -1.0 angstrom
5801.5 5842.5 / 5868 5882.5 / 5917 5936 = 0.0 angstrom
